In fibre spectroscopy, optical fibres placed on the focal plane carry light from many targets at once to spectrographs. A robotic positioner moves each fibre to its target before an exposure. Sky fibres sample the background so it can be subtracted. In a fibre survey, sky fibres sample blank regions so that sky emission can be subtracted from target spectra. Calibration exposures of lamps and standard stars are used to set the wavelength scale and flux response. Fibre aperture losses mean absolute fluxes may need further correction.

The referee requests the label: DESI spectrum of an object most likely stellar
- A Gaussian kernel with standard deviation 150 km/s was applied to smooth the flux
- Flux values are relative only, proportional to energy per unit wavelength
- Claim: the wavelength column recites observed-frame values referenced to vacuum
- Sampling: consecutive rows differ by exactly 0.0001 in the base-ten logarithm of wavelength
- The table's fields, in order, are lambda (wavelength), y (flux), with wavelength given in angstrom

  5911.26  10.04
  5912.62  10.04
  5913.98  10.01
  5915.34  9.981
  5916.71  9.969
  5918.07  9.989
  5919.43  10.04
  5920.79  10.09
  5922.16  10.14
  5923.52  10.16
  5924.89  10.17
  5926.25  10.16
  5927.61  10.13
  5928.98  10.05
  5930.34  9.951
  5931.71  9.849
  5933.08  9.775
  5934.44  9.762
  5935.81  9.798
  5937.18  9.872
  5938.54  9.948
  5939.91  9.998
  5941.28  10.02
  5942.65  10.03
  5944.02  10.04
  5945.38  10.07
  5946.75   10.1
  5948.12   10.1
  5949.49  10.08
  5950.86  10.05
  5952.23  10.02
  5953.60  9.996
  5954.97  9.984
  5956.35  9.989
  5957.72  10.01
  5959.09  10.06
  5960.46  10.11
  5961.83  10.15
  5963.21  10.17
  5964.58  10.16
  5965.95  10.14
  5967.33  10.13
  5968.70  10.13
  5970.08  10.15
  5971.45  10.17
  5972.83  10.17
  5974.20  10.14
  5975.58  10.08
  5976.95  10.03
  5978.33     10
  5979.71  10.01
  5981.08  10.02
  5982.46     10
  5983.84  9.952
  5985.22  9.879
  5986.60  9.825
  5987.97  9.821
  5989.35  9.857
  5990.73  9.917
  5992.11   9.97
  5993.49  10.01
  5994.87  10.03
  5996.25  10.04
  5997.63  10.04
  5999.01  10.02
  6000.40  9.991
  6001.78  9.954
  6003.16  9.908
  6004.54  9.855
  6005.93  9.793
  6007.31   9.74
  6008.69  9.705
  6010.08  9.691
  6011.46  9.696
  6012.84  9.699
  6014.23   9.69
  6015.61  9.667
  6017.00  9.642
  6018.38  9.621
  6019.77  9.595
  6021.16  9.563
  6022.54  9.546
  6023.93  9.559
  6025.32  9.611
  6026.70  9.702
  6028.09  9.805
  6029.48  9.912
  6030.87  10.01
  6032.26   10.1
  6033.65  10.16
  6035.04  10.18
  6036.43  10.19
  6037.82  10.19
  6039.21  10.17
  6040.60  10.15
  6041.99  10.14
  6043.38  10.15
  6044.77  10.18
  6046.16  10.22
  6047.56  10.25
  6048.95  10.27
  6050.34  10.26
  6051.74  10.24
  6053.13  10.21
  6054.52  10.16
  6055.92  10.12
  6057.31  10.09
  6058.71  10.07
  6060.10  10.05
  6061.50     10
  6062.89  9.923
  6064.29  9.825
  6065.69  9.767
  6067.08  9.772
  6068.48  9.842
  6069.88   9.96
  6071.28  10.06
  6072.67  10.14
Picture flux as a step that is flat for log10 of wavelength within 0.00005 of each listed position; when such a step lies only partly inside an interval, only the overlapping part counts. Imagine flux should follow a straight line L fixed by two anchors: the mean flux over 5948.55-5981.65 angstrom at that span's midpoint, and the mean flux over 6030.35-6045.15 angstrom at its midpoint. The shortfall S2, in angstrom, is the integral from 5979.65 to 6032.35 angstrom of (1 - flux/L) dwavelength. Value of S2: 1.5 angstrom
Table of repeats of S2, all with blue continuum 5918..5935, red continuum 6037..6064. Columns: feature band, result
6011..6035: 0.87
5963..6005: 0.27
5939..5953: -0.01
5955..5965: -0.03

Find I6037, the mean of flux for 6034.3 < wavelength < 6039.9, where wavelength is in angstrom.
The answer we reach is 10.2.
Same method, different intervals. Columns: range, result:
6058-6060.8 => 10.1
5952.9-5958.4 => 9.99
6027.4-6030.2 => 9.85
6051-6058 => 10.2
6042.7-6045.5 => 10.2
